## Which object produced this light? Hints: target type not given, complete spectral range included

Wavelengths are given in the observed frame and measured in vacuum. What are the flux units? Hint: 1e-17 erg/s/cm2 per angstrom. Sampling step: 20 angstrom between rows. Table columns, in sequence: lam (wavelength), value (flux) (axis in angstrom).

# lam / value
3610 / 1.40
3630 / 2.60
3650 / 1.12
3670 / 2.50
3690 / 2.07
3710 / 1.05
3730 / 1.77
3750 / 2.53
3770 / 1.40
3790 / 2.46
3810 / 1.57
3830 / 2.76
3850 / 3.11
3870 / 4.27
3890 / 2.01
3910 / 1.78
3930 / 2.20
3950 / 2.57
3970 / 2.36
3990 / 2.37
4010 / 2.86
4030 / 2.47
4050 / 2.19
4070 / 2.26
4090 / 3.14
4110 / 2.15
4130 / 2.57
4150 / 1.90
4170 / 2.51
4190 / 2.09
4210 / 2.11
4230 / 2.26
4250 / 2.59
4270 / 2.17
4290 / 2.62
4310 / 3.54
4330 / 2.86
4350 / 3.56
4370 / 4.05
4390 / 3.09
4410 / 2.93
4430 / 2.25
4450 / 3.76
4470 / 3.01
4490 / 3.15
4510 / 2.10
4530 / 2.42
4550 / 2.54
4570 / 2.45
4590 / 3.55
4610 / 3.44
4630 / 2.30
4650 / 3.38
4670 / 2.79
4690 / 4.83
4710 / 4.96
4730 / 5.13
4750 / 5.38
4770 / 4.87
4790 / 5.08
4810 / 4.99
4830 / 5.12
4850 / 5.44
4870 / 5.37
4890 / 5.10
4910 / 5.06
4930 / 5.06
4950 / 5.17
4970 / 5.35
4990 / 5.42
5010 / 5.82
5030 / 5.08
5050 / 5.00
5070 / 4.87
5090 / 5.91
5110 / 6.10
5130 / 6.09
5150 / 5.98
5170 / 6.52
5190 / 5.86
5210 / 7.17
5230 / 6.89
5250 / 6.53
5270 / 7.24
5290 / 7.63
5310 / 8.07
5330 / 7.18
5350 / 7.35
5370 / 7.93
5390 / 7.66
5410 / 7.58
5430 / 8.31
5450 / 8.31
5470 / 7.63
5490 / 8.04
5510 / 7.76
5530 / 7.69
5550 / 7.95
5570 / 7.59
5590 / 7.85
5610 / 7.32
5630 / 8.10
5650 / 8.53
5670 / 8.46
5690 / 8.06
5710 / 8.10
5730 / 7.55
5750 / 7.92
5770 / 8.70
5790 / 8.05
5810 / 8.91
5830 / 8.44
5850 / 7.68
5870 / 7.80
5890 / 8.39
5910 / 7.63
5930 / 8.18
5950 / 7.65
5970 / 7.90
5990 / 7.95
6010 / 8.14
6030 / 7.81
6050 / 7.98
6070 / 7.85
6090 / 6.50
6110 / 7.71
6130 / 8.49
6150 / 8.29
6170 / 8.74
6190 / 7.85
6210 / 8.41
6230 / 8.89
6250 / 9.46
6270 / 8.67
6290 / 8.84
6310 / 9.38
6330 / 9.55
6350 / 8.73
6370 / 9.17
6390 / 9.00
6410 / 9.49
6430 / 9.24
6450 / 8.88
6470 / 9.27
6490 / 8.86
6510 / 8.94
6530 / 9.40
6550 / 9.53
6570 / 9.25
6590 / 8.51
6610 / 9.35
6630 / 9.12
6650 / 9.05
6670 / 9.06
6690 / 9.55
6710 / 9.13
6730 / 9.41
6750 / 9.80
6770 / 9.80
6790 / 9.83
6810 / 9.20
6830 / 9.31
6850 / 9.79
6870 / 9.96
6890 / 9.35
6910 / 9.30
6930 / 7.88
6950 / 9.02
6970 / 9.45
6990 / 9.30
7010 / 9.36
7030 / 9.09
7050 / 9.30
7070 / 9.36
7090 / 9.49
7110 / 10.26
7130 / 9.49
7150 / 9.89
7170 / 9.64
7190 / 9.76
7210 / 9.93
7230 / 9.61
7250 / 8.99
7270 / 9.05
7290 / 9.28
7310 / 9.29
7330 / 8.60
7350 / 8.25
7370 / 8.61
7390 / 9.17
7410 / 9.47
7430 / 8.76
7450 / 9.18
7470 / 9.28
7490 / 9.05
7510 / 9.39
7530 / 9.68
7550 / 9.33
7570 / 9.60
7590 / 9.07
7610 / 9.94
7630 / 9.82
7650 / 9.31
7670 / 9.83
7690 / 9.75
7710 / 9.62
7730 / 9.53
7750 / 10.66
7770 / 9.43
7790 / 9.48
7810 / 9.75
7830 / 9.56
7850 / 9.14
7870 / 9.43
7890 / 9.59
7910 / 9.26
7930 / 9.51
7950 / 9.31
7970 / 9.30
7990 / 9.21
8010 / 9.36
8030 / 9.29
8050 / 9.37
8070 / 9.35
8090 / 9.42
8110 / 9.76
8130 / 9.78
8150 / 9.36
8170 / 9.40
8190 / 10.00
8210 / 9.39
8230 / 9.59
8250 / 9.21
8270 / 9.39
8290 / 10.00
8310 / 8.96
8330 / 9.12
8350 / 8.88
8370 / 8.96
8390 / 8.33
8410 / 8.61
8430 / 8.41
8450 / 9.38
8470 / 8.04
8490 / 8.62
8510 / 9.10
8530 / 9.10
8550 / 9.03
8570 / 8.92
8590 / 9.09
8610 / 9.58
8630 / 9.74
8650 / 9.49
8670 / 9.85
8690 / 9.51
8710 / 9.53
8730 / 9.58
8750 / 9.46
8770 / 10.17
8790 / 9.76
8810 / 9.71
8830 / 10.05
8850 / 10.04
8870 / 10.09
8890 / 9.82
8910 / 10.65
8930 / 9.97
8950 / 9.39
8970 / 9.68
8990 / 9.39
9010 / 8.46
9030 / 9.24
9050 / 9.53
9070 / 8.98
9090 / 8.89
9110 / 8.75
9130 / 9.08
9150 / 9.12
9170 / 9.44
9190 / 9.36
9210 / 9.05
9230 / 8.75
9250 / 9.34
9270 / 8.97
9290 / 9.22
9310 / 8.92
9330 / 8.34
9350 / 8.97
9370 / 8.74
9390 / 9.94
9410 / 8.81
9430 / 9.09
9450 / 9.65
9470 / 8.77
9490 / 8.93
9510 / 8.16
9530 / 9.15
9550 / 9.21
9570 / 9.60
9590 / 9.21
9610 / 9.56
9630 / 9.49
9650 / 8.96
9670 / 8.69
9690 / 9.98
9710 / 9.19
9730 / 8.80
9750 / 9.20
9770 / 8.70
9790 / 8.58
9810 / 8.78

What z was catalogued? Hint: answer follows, 0.18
